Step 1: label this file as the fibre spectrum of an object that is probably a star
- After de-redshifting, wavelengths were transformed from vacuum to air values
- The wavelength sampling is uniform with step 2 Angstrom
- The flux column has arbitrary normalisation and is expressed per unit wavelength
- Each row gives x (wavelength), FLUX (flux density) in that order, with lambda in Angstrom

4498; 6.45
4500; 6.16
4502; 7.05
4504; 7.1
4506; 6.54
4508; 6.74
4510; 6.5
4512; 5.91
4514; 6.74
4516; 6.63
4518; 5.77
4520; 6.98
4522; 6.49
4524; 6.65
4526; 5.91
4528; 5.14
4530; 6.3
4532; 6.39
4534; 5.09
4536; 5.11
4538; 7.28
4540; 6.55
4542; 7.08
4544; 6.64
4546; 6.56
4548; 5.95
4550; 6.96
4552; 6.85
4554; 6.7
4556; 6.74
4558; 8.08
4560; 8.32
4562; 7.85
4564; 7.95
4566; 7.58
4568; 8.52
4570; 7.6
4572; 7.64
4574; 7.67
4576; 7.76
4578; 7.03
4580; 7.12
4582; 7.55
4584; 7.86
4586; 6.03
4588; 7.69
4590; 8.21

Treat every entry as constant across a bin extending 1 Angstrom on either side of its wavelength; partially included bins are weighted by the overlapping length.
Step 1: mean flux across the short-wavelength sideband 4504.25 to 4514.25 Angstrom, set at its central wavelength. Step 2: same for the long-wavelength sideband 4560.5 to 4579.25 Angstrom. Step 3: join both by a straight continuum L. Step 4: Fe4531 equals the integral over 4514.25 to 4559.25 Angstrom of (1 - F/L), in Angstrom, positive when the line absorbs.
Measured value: 3.9 Angstrom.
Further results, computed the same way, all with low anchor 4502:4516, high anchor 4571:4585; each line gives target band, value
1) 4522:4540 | 2.25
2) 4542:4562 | 0.44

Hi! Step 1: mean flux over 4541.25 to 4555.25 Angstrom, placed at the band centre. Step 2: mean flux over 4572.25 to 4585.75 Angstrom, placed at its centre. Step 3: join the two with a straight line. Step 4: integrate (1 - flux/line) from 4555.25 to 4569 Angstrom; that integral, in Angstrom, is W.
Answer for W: -1.7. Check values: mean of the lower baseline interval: 6.67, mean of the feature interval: 7.88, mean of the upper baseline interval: 7.42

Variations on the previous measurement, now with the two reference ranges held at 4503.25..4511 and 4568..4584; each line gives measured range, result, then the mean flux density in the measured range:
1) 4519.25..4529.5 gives 1.04 Angstrom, 6.22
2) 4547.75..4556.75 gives 0.72 Angstrom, 6.69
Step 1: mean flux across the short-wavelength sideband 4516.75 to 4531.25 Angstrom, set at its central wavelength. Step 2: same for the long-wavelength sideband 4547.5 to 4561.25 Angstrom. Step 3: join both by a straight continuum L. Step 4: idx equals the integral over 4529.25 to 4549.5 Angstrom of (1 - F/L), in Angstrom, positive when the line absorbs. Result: 1.09 Angstrom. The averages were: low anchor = 6.19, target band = 6.31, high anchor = 7.14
